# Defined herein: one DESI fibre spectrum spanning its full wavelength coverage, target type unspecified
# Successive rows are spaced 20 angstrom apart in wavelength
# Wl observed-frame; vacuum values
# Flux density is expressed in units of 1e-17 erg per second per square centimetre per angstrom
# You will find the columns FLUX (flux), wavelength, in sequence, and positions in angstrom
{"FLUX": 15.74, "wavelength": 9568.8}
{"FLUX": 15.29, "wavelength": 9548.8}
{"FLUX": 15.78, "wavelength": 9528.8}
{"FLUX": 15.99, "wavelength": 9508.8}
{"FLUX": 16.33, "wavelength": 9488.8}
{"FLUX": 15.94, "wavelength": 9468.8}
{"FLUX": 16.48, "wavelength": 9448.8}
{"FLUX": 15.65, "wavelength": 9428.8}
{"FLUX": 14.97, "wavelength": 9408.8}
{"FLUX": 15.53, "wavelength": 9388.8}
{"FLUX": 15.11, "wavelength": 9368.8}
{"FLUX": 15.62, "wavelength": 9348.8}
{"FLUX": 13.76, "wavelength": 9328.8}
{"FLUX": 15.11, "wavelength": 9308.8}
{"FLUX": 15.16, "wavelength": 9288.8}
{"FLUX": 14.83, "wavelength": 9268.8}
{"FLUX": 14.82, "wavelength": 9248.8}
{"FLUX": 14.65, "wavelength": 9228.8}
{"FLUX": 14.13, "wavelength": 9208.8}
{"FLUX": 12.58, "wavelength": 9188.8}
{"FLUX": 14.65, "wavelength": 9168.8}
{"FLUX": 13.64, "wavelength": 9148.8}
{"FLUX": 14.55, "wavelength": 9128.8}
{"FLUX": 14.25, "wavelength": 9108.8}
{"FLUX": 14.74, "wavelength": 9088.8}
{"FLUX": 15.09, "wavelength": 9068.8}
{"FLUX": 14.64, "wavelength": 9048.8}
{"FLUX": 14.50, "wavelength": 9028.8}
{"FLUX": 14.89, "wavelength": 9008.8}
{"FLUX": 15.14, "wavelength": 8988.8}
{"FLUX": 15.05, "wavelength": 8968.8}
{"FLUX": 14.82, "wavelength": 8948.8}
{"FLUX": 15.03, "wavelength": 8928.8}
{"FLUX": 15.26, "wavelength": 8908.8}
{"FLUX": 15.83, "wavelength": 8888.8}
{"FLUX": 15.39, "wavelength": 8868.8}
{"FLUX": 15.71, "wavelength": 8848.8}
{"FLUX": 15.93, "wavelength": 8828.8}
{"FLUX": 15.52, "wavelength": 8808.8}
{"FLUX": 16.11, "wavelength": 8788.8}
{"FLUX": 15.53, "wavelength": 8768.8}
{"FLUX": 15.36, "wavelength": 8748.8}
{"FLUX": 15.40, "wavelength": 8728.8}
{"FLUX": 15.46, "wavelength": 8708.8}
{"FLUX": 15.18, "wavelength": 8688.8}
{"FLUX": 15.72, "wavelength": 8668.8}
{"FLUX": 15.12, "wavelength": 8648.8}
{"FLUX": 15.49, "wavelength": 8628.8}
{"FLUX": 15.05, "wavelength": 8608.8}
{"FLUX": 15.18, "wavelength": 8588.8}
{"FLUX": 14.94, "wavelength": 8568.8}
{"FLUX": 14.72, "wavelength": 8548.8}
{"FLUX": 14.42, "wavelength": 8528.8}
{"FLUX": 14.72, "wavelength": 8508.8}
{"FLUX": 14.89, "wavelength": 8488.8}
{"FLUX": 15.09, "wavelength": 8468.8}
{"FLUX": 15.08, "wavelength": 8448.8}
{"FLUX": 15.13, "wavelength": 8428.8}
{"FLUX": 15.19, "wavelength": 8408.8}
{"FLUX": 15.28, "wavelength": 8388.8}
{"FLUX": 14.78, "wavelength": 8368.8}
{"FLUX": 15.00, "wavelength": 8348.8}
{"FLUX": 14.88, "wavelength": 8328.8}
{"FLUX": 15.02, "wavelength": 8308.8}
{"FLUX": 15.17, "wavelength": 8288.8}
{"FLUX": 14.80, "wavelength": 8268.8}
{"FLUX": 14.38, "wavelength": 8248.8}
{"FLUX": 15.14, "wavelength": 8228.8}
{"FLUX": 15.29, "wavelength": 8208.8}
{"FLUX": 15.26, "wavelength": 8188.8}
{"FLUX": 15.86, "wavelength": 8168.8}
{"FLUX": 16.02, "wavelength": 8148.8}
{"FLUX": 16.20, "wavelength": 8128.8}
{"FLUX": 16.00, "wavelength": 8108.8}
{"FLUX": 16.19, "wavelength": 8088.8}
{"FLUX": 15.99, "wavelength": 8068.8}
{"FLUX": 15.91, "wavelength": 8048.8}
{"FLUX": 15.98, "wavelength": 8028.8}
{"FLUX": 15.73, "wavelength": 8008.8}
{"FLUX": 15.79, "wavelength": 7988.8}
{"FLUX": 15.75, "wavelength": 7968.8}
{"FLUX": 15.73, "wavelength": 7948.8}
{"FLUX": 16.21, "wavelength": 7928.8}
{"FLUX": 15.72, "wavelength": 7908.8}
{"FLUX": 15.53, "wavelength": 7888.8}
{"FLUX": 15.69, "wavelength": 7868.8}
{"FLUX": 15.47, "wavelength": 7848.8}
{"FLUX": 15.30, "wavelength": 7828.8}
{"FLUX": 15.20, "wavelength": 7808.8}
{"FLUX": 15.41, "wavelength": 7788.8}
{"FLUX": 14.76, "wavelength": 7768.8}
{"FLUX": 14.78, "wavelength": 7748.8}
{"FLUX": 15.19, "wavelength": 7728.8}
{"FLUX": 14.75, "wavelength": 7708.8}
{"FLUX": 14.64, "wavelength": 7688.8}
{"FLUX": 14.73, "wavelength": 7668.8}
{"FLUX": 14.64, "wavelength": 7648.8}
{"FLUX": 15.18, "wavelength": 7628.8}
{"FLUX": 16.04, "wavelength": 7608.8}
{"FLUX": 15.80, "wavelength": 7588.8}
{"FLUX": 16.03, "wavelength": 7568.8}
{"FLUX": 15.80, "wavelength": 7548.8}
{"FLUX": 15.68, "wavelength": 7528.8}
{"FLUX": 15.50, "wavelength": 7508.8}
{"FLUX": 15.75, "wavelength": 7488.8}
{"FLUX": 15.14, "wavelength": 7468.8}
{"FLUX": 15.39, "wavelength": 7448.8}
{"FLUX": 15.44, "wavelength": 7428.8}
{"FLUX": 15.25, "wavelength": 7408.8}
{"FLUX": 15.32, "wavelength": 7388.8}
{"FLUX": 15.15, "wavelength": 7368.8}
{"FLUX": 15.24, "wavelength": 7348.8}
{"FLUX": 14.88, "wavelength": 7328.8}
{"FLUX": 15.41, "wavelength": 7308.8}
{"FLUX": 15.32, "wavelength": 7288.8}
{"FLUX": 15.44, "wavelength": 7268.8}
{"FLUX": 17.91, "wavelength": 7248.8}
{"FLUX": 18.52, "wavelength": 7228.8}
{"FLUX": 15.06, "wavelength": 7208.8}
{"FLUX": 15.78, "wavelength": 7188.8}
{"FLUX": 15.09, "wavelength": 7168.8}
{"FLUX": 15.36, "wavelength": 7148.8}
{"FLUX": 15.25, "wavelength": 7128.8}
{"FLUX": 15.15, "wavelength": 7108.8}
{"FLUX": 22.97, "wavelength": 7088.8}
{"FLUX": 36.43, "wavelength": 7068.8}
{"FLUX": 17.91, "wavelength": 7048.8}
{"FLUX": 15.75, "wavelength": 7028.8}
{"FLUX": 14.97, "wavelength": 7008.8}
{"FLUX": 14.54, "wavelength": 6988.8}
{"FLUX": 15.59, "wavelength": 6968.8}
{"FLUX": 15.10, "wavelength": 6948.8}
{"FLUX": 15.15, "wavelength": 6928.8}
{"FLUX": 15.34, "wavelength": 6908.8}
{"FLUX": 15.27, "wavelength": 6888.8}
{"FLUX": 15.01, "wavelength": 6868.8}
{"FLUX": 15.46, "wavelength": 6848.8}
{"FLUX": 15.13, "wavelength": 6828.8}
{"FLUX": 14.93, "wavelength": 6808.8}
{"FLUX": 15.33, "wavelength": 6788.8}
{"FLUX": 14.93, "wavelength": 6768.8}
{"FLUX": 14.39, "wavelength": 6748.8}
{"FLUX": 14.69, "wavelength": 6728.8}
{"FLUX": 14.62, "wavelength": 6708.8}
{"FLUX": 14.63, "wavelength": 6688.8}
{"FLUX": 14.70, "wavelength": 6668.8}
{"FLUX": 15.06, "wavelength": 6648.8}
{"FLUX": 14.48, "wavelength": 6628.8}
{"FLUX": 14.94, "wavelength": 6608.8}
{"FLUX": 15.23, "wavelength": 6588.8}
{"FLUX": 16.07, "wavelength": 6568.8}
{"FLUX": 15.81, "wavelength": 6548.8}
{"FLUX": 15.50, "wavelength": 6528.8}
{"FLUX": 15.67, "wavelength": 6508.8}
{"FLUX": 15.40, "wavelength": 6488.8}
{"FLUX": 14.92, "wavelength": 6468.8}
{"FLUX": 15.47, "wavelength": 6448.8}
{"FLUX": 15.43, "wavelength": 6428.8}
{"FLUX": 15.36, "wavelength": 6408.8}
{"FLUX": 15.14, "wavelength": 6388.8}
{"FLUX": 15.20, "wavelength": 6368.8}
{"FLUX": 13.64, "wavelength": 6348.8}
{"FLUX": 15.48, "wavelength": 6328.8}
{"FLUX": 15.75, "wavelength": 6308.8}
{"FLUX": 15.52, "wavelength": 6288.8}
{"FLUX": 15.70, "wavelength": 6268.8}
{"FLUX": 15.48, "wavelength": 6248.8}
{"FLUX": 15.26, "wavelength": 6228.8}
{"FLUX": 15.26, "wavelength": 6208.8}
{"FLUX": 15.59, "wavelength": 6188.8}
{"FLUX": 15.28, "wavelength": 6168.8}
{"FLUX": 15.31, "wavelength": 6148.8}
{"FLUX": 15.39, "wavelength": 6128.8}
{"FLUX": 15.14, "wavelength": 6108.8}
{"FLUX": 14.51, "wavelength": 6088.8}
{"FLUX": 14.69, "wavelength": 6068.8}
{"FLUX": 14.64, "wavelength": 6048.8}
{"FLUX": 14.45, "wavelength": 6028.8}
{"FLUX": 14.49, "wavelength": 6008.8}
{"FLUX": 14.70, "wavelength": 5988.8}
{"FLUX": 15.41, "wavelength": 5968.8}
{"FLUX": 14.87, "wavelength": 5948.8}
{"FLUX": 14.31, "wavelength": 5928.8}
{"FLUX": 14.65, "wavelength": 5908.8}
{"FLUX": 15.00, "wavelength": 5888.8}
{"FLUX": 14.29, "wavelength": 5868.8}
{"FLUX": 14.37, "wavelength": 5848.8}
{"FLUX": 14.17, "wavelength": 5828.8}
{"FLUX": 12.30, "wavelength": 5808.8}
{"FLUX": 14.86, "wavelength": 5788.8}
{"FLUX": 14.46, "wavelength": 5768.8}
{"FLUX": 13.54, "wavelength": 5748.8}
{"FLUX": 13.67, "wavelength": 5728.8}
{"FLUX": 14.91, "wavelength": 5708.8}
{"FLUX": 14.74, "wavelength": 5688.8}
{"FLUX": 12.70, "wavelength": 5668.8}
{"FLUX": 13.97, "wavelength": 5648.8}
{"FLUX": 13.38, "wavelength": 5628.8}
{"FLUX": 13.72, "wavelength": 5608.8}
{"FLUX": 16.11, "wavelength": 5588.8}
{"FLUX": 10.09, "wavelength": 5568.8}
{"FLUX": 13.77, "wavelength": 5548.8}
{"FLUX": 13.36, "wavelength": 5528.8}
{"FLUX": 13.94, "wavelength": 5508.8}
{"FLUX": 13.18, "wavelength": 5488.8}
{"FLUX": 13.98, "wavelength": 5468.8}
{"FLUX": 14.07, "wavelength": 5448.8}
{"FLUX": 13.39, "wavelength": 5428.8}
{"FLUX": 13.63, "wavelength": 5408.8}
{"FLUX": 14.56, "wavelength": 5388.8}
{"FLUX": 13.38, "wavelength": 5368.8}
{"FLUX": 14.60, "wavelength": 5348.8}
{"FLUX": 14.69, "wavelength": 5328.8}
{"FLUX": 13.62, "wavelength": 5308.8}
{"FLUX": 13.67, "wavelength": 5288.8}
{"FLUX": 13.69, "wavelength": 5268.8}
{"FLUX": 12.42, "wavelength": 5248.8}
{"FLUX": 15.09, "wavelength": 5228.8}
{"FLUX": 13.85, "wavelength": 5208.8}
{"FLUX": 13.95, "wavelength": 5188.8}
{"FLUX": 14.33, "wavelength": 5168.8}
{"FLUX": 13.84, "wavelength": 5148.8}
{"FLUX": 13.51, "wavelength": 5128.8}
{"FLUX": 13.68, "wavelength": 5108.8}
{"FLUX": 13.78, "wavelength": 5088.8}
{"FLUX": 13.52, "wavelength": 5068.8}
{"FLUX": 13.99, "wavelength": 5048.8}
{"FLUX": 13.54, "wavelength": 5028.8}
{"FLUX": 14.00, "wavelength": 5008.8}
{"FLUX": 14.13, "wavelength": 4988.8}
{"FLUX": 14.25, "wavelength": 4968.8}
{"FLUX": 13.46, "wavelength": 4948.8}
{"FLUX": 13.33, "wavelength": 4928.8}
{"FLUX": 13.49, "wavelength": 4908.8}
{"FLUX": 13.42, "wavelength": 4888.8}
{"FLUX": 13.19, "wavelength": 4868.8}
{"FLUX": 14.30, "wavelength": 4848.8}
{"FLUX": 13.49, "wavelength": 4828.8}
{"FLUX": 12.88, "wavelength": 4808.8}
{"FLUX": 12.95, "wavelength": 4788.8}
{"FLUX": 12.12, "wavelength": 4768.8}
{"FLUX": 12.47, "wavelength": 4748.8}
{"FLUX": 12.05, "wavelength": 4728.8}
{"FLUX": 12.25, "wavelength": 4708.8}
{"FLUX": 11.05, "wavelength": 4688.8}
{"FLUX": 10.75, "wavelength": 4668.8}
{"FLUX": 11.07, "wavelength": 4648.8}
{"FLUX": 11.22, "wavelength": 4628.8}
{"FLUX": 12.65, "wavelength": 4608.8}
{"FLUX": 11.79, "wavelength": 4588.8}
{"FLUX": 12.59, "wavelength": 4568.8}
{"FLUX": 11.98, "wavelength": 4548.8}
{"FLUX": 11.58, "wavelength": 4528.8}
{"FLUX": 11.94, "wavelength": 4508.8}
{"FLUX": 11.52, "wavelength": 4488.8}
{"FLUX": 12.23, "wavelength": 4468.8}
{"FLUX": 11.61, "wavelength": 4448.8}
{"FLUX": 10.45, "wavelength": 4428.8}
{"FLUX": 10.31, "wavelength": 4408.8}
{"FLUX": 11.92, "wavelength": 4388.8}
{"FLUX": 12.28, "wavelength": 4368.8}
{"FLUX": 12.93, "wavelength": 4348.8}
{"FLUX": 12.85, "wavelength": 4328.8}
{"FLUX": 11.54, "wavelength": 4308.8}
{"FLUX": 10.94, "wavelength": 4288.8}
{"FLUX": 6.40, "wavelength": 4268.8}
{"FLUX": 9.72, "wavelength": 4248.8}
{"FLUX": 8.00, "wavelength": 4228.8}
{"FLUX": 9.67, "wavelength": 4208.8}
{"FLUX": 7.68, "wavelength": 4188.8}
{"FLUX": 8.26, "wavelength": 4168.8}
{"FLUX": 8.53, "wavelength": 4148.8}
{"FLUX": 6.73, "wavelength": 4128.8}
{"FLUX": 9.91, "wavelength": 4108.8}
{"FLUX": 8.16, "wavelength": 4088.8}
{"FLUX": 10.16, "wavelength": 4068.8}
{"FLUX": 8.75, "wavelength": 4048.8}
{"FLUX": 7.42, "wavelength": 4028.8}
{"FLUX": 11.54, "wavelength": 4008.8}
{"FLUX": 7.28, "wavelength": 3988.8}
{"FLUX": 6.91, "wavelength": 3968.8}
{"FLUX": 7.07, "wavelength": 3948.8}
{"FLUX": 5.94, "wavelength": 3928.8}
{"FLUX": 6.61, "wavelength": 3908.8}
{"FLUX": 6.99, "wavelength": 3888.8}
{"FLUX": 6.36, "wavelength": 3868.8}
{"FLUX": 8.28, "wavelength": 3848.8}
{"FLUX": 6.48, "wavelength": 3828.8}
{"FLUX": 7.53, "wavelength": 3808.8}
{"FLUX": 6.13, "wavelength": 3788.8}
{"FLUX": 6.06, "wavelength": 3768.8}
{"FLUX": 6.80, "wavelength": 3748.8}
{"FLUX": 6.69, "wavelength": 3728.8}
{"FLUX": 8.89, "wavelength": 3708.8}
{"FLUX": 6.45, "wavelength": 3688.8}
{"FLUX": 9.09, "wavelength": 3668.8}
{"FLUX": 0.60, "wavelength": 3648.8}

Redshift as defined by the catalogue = 0.08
